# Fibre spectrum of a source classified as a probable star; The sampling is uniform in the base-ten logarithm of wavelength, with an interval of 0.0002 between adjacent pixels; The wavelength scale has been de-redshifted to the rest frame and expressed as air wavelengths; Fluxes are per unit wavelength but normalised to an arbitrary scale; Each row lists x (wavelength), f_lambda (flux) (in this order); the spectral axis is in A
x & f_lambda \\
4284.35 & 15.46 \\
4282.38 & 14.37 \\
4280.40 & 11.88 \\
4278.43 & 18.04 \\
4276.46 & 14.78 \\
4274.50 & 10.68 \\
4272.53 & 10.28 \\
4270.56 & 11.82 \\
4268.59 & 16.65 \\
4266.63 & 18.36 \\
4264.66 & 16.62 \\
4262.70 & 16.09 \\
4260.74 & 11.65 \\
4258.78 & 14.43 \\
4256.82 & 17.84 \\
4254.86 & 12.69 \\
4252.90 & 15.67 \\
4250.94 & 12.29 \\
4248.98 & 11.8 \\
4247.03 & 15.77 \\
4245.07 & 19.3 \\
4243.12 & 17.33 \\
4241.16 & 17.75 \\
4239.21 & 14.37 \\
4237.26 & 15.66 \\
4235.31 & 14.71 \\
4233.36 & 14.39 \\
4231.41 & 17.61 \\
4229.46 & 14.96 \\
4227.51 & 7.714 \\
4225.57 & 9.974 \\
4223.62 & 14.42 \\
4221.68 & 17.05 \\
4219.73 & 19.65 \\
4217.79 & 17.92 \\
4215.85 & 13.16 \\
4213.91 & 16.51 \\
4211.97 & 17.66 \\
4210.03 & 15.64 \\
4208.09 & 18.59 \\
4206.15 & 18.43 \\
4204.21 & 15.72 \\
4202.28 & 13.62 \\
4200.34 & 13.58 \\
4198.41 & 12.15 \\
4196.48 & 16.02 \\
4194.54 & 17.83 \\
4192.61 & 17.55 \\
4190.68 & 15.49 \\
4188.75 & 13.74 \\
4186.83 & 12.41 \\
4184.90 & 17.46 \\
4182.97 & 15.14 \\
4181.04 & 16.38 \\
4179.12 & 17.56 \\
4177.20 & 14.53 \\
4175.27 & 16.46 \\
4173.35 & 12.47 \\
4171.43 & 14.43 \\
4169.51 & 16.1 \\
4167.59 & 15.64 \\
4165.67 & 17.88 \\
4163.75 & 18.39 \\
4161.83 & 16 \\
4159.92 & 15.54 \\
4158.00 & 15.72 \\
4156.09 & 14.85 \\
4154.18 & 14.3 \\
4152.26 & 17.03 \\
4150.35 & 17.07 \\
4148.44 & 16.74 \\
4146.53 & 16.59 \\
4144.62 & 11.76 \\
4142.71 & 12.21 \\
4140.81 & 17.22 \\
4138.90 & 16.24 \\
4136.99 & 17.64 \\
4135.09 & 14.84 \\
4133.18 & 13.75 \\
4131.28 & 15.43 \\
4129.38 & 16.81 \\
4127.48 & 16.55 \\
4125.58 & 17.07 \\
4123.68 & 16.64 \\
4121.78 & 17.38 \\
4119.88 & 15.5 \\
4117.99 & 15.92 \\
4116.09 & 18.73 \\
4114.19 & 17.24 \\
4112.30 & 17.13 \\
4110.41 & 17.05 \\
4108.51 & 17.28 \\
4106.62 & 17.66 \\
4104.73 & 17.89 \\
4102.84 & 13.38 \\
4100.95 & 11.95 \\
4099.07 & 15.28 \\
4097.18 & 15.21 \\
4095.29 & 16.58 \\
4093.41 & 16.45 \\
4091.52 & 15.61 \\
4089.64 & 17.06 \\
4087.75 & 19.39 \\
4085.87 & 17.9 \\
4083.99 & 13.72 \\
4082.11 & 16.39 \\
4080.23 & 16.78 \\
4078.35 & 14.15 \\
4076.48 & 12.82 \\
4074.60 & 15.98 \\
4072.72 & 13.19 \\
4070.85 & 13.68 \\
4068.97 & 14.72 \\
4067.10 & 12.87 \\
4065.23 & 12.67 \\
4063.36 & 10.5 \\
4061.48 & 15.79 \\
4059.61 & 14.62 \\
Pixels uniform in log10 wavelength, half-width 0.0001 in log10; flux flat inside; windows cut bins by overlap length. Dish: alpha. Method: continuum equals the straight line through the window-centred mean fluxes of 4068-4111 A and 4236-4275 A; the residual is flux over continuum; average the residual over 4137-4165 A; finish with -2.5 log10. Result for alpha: -0.03 mag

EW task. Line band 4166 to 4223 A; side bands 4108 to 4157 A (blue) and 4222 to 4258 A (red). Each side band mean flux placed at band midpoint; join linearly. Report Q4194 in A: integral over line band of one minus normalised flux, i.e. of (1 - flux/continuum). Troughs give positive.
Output -2.0 A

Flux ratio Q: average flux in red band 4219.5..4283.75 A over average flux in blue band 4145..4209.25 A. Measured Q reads 0.9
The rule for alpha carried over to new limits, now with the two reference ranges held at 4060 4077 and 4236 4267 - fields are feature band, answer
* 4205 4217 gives -0.113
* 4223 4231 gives 0.250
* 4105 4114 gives -0.230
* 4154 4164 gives -0.089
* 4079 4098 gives -0.191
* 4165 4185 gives -0.075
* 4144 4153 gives -0.111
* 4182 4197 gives -0.063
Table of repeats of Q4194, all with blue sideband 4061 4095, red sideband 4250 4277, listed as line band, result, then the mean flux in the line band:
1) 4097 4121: -2.15 A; 16.2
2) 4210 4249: -2.91 A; 15.5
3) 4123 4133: -1.00 A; 16.3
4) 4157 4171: -1.64 A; 16.4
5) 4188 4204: -0.56 A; 15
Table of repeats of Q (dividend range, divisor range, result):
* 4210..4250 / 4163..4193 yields 0.98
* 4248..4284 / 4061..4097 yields 0.95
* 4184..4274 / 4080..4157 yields 0.94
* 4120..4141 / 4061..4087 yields 1.13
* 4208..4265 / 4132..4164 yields 0.98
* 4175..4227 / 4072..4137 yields 0.97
